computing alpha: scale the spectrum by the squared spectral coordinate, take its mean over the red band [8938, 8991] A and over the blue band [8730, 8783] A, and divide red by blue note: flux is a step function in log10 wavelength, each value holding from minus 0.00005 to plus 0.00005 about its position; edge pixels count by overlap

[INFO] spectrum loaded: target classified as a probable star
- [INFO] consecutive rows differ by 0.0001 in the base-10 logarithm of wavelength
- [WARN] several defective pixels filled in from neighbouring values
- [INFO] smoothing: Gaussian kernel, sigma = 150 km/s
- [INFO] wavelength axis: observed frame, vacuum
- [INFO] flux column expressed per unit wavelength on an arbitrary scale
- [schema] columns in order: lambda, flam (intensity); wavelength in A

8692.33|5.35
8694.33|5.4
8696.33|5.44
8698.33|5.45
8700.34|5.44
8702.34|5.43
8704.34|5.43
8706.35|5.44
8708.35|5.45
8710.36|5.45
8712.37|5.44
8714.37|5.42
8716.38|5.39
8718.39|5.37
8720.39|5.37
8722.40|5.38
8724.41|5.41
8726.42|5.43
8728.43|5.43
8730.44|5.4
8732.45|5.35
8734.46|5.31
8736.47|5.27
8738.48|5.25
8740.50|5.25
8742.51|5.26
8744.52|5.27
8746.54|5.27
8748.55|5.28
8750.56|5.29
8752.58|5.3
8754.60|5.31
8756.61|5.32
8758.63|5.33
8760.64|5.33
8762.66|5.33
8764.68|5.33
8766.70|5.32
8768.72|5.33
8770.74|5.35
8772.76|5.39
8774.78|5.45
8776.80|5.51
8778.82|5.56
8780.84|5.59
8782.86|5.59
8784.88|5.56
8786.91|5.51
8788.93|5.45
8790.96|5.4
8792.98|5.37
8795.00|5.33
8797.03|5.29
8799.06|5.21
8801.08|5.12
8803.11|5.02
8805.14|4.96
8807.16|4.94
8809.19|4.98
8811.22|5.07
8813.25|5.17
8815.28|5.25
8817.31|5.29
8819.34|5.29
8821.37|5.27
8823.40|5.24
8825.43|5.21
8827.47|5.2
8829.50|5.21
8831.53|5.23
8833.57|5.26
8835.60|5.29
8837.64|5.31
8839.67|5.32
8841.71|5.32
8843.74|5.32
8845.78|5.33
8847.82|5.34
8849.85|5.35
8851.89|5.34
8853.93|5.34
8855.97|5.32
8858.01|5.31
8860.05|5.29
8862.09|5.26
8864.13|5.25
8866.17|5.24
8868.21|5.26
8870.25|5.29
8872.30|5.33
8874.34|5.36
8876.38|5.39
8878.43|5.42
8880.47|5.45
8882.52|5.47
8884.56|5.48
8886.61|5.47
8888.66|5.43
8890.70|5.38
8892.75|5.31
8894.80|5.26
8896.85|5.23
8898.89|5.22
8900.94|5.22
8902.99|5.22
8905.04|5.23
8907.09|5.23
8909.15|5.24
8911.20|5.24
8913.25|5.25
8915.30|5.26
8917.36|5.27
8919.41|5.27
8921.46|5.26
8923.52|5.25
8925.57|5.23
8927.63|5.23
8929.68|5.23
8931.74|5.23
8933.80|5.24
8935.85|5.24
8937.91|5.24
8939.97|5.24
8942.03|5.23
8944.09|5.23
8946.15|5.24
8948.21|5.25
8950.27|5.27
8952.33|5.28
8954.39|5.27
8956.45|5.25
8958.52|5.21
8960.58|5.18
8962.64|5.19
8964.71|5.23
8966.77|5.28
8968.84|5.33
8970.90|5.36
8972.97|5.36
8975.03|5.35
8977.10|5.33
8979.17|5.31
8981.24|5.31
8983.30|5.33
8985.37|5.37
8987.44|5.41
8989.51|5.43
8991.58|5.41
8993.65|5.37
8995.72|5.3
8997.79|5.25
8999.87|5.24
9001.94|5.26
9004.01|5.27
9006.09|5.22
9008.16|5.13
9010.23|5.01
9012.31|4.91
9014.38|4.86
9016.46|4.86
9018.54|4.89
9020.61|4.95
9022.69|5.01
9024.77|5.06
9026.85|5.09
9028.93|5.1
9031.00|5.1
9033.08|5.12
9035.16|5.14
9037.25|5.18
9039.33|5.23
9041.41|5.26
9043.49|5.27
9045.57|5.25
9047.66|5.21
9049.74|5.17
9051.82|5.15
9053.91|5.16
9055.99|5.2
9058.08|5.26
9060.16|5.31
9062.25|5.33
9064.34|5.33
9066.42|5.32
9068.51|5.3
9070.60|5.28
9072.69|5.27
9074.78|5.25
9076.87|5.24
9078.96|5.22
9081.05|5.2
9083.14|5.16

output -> 1.0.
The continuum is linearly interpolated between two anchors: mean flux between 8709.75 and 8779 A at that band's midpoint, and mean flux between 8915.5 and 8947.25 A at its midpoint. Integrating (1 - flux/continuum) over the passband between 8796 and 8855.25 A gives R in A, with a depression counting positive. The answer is 0.9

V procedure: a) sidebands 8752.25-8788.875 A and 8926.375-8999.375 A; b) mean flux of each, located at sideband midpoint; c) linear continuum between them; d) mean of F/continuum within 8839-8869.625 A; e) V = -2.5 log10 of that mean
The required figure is 0.01 mag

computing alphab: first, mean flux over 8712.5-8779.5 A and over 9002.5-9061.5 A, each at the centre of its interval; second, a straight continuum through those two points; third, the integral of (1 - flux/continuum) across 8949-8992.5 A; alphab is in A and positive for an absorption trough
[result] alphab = -1.1 A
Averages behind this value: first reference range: 5.35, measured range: 5.31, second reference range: 5.12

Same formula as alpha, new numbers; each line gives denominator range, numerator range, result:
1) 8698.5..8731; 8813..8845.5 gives 1.00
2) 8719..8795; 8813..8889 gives 1.01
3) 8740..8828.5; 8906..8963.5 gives 1.02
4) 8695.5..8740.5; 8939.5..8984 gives 1.03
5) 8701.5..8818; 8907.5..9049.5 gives 1.03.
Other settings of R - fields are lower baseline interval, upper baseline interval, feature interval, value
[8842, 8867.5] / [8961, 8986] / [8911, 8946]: 0.4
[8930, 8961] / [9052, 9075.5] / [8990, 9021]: 0.7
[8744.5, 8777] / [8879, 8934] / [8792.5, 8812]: 0.7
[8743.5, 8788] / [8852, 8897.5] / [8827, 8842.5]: 0.3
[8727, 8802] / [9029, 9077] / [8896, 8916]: 0.2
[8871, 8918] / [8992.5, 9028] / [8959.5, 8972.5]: -0.2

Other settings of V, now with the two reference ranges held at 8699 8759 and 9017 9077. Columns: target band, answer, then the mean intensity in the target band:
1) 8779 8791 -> -0.04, 5.53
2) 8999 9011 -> 0.00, 5.19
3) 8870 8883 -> -0.02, 5.39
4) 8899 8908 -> 0.01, 5.22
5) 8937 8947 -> 0.00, 5.23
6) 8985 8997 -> -0.03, 5.38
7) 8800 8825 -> 0.04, 5.14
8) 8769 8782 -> -0.03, 5.47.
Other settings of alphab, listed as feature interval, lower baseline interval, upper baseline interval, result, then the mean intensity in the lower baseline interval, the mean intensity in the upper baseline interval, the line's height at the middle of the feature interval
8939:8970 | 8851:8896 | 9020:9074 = 0.2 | 5.35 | 5.2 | 5.28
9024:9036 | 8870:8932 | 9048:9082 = 0.4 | 5.3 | 5.25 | 5.26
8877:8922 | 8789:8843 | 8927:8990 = -0.5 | 5.22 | 5.28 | 5.25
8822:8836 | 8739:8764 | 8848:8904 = 0.2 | 5.29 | 5.33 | 5.32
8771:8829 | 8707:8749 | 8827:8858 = 0.3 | 5.36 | 5.3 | 5.32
